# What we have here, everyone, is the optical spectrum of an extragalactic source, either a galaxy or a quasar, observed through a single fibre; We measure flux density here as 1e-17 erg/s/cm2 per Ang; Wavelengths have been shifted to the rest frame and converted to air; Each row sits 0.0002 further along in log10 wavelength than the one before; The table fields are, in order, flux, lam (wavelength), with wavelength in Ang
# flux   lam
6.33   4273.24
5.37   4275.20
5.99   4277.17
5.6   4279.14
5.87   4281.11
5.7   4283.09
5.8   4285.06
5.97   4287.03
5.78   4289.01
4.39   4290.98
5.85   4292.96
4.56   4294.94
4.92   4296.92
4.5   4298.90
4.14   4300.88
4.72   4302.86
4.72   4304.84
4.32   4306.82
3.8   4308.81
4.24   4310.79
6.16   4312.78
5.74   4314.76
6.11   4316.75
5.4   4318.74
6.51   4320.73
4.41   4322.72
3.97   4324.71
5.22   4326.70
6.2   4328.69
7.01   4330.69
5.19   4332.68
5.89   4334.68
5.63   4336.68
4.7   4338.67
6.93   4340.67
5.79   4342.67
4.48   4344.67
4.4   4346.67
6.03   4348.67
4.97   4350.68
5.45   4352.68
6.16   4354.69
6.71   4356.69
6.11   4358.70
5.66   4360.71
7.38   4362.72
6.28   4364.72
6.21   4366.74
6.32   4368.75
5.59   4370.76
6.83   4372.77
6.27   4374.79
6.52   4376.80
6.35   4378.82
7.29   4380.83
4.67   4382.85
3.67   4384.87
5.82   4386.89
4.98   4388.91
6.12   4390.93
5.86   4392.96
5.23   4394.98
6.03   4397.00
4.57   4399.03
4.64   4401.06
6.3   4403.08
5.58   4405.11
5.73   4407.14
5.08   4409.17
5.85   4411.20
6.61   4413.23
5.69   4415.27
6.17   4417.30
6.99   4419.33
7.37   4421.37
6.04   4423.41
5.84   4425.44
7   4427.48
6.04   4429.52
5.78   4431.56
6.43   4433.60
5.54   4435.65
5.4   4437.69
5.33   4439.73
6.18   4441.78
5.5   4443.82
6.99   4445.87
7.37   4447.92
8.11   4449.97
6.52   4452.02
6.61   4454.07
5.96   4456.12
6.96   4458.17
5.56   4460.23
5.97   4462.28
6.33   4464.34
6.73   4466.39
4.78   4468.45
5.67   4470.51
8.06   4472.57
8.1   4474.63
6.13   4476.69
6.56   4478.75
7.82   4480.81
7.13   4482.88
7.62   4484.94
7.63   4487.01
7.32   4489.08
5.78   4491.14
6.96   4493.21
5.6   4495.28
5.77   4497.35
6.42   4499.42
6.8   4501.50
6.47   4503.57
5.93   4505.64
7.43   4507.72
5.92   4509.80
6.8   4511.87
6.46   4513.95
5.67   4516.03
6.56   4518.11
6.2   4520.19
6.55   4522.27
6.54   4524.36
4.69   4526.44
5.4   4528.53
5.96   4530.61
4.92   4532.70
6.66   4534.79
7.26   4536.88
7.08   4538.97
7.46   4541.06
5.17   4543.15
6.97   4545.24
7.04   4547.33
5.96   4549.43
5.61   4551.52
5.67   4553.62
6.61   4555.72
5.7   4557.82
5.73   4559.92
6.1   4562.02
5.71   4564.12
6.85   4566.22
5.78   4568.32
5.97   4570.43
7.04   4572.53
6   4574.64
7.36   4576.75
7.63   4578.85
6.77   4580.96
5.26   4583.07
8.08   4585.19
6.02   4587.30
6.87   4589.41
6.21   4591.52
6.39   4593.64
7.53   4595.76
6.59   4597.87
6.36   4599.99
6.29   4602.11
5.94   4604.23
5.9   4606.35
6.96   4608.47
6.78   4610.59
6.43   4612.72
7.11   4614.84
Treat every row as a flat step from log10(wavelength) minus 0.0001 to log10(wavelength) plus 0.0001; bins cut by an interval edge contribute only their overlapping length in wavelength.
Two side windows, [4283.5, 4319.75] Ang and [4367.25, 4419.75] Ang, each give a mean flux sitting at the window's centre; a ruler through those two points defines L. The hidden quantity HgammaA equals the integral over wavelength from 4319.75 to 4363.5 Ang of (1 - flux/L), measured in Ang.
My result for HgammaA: -2.2 Ang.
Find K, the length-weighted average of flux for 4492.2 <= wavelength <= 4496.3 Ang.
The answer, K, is 6.28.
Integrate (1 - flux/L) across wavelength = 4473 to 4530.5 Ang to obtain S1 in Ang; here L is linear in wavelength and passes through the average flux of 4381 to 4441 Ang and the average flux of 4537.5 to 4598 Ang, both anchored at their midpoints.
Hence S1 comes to -3.5 Ang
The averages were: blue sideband 5.76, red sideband 6.46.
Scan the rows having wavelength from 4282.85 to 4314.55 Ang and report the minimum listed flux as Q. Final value 3.8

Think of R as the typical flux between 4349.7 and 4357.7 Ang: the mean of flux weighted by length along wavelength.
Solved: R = 5.83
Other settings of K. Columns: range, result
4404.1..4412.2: 5.56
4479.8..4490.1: 7.5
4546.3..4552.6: 6.2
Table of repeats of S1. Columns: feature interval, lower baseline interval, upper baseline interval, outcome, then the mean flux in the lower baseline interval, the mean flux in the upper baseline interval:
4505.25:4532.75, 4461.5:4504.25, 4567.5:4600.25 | 2.2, 6.66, 6.63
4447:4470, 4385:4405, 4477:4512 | -0.7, 5.43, 6.69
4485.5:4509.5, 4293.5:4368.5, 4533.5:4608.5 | -1.6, 5.44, 6.45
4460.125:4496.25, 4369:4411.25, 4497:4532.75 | -3.9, 5.67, 6.18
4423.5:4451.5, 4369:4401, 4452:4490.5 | 0.2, 5.7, 6.71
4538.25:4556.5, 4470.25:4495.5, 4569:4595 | 1.1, 7.04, 6.63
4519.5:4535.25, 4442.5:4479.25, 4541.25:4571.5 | 1.0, 6.55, 6.1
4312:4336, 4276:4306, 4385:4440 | -1.1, 5.23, 5.83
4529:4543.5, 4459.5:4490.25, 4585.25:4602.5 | 0.7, 6.77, 6.63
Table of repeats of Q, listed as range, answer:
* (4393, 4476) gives 4.57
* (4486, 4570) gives 4.69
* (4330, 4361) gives 4.4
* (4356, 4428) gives 3.67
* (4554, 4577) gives 5.7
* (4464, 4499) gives 4.78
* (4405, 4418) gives 5.08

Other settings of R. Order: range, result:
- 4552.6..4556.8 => 6.13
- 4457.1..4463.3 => 6.16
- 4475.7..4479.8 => 6.36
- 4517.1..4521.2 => 6.38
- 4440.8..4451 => 6.83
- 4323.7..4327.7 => 4.6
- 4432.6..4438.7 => 5.78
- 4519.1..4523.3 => 6.38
